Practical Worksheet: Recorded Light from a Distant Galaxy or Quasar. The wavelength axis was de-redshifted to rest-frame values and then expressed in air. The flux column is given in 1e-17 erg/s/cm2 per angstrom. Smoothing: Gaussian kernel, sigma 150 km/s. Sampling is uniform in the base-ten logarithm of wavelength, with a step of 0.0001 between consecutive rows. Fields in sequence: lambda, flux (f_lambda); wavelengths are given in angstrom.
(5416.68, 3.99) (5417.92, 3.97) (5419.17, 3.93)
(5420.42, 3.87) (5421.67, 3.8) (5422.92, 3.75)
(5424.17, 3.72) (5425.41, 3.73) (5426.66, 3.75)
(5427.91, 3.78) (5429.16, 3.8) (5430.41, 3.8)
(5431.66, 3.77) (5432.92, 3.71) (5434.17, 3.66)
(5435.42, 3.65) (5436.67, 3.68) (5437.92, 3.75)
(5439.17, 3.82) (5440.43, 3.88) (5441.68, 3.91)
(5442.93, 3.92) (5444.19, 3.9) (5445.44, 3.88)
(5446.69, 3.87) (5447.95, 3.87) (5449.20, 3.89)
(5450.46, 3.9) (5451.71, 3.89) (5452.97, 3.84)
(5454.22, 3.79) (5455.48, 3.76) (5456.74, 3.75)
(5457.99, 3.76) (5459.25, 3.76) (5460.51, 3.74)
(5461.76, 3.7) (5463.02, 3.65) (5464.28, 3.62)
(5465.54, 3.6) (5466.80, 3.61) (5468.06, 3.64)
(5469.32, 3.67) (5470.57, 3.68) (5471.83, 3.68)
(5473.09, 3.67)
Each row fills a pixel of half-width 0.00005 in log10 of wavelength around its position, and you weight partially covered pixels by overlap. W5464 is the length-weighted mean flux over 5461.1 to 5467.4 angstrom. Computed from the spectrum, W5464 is 3.64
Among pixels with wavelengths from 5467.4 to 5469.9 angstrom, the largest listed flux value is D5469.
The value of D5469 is 3.67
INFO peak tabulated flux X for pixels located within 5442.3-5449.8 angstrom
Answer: 3.92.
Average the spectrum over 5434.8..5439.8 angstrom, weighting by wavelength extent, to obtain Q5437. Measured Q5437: 3.73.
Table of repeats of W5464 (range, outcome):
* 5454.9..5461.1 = 3.75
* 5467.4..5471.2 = 3.67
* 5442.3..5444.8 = 3.9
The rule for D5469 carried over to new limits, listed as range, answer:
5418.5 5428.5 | 3.93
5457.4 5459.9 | 3.76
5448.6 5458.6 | 3.9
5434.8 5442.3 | 3.91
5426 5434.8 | 3.8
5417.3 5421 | 3.97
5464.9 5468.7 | 3.64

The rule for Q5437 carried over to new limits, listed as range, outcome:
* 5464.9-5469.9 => 3.63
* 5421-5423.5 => 3.77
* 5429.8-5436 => 3.71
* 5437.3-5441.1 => 3.82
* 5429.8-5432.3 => 3.77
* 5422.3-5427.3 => 3.74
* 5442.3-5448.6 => 3.89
